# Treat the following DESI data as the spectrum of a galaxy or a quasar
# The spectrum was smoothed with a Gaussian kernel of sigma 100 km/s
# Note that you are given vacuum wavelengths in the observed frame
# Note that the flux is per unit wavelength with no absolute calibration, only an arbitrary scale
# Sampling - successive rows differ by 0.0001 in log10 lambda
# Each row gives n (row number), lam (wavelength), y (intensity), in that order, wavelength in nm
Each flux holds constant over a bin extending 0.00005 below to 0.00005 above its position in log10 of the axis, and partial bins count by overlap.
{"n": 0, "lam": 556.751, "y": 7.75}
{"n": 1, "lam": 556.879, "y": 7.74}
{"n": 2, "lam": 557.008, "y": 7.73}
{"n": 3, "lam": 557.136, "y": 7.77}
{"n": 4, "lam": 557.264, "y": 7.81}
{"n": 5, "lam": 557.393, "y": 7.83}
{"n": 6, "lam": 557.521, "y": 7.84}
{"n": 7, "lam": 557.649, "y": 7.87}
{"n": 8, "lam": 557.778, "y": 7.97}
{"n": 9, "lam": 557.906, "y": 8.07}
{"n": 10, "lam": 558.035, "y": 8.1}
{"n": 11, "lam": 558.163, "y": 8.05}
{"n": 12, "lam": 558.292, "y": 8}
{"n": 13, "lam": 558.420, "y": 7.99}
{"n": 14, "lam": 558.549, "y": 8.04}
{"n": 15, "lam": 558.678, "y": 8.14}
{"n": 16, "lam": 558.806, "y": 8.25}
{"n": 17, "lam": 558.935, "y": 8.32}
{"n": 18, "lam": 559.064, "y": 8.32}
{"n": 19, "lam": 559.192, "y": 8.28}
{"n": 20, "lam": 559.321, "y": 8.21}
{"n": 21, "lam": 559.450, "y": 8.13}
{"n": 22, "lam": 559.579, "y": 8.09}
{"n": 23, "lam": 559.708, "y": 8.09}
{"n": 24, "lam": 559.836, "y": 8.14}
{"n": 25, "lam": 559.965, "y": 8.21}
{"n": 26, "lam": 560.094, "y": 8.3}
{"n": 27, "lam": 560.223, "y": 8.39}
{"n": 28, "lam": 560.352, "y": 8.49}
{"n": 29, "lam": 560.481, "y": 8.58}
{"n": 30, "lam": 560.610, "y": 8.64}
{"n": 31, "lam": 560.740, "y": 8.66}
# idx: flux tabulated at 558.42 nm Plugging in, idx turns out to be 7.99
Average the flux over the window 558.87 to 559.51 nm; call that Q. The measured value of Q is 8.25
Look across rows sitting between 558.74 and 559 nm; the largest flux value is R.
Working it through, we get 8.32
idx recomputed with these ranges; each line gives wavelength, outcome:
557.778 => 7.97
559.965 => 8.21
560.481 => 8.58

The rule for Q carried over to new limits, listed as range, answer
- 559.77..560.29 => 8.27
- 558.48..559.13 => 8.21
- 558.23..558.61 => 8.01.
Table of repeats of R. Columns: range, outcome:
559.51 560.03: 8.21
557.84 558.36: 8.1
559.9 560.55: 8.58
